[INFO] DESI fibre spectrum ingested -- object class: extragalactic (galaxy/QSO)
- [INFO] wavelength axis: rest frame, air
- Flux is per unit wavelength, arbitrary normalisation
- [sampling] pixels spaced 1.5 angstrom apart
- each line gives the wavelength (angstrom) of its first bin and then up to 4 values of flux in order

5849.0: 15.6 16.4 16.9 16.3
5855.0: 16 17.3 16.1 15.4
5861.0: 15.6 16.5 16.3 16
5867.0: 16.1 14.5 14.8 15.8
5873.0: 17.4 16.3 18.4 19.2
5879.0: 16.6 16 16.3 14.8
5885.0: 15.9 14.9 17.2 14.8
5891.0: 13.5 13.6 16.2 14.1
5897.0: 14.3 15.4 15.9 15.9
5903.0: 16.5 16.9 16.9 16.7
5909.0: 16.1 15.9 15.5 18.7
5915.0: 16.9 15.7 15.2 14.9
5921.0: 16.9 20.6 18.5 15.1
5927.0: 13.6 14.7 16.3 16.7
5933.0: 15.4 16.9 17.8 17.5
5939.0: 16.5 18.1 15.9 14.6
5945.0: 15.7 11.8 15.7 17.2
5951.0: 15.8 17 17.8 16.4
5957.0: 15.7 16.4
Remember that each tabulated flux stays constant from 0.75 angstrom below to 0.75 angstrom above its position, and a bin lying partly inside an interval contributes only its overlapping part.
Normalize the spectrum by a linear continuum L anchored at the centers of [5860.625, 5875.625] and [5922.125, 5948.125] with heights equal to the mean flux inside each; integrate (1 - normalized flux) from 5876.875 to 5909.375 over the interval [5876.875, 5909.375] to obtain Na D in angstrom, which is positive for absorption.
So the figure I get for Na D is 0.5 angstrom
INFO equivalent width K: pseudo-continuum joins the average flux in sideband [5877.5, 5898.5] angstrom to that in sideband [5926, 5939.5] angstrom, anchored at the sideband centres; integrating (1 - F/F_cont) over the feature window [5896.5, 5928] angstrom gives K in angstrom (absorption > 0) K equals -1.0 angstrom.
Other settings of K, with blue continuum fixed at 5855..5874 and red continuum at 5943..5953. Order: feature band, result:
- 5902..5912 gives -0.5 angstrom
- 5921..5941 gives -1.6 angstrom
